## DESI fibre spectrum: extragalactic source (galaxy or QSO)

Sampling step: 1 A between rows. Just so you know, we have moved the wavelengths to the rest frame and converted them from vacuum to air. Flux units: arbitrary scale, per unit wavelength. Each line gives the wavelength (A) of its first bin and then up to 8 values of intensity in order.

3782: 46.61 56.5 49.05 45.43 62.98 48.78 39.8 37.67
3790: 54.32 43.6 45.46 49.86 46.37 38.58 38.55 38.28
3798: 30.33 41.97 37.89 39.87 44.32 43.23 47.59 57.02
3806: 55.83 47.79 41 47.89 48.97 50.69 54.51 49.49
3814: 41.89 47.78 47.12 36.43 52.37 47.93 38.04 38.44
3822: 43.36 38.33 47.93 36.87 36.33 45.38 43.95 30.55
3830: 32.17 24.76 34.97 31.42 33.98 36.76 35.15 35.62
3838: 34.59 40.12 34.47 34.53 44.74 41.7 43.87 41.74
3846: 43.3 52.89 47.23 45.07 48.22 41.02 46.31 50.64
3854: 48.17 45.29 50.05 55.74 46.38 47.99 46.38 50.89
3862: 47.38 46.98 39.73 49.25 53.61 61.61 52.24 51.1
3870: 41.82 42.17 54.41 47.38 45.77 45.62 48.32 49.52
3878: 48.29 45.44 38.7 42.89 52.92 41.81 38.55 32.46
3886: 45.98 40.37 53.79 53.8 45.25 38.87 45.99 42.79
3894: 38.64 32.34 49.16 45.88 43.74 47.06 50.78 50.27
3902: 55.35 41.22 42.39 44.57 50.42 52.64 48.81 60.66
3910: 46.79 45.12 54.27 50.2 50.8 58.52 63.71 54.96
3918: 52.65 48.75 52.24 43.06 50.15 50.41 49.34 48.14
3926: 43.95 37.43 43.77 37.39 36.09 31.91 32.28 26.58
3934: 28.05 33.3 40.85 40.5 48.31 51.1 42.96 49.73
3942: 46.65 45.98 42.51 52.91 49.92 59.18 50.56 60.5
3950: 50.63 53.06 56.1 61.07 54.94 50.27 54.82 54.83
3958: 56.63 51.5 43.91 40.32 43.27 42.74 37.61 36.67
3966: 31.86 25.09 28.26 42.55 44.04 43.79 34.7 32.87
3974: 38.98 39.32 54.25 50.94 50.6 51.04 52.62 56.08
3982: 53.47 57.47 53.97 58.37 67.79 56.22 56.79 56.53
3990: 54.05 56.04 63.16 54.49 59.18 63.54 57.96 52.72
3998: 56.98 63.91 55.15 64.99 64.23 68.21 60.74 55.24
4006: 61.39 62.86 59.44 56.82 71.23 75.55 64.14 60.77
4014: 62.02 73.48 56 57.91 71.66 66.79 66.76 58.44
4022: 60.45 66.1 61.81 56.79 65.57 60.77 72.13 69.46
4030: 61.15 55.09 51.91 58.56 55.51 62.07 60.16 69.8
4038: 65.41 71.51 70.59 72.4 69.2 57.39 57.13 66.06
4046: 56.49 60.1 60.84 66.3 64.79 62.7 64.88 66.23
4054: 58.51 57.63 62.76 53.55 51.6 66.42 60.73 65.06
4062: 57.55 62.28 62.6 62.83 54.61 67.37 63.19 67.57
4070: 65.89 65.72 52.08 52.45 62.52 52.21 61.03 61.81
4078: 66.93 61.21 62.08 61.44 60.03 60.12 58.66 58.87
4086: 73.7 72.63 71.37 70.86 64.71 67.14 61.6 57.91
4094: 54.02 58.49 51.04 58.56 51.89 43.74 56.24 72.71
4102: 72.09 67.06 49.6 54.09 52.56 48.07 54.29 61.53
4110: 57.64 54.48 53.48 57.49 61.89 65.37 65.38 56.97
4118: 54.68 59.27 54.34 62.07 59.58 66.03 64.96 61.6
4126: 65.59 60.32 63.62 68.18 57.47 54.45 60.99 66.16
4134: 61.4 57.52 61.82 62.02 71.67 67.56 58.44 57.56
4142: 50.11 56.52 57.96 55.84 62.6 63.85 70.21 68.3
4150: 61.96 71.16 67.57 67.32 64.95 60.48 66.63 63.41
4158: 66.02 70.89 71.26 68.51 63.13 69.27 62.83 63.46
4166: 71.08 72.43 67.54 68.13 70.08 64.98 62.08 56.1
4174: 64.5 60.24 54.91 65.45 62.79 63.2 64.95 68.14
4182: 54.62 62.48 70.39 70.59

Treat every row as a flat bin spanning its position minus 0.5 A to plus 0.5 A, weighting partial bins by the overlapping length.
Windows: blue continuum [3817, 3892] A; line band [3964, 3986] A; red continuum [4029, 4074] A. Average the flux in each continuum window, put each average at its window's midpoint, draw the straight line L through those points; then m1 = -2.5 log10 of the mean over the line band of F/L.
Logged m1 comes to 0.22 mag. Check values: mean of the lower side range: 43.8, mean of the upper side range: 61.8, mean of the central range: 45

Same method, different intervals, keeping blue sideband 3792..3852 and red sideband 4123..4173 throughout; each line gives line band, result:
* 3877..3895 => 0.06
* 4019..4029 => -0.15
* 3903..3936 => 0.06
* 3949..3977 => 0.15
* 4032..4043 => -0.14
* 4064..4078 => -0.04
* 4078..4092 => -0.09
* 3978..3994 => -0.06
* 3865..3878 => -0.09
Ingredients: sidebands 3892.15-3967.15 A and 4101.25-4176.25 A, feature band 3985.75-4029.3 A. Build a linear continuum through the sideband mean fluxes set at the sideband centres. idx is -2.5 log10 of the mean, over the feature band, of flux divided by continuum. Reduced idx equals -0.18 mag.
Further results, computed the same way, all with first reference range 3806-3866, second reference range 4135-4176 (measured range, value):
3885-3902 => 0.044 mag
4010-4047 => -0.139 mag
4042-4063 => -0.065 mag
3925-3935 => 0.350 mag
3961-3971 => 0.354 mag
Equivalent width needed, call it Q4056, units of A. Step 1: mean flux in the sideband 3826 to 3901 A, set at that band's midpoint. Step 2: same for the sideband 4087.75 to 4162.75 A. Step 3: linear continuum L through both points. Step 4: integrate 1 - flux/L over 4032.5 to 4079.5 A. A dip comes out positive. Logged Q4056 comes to -4.4 A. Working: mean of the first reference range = 44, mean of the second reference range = 61.3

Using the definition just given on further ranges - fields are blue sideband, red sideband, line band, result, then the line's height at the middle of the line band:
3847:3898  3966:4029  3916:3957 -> 3.9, 51.7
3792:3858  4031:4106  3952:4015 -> 2.1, 54.9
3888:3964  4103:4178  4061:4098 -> -2.4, 57.9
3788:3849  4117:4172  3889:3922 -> -0.4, 47.9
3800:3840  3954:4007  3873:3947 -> 2.2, 47.2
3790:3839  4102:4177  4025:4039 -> -1.7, 55.5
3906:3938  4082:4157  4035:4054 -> -3.1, 55.2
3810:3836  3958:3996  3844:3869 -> -3.3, 42.5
